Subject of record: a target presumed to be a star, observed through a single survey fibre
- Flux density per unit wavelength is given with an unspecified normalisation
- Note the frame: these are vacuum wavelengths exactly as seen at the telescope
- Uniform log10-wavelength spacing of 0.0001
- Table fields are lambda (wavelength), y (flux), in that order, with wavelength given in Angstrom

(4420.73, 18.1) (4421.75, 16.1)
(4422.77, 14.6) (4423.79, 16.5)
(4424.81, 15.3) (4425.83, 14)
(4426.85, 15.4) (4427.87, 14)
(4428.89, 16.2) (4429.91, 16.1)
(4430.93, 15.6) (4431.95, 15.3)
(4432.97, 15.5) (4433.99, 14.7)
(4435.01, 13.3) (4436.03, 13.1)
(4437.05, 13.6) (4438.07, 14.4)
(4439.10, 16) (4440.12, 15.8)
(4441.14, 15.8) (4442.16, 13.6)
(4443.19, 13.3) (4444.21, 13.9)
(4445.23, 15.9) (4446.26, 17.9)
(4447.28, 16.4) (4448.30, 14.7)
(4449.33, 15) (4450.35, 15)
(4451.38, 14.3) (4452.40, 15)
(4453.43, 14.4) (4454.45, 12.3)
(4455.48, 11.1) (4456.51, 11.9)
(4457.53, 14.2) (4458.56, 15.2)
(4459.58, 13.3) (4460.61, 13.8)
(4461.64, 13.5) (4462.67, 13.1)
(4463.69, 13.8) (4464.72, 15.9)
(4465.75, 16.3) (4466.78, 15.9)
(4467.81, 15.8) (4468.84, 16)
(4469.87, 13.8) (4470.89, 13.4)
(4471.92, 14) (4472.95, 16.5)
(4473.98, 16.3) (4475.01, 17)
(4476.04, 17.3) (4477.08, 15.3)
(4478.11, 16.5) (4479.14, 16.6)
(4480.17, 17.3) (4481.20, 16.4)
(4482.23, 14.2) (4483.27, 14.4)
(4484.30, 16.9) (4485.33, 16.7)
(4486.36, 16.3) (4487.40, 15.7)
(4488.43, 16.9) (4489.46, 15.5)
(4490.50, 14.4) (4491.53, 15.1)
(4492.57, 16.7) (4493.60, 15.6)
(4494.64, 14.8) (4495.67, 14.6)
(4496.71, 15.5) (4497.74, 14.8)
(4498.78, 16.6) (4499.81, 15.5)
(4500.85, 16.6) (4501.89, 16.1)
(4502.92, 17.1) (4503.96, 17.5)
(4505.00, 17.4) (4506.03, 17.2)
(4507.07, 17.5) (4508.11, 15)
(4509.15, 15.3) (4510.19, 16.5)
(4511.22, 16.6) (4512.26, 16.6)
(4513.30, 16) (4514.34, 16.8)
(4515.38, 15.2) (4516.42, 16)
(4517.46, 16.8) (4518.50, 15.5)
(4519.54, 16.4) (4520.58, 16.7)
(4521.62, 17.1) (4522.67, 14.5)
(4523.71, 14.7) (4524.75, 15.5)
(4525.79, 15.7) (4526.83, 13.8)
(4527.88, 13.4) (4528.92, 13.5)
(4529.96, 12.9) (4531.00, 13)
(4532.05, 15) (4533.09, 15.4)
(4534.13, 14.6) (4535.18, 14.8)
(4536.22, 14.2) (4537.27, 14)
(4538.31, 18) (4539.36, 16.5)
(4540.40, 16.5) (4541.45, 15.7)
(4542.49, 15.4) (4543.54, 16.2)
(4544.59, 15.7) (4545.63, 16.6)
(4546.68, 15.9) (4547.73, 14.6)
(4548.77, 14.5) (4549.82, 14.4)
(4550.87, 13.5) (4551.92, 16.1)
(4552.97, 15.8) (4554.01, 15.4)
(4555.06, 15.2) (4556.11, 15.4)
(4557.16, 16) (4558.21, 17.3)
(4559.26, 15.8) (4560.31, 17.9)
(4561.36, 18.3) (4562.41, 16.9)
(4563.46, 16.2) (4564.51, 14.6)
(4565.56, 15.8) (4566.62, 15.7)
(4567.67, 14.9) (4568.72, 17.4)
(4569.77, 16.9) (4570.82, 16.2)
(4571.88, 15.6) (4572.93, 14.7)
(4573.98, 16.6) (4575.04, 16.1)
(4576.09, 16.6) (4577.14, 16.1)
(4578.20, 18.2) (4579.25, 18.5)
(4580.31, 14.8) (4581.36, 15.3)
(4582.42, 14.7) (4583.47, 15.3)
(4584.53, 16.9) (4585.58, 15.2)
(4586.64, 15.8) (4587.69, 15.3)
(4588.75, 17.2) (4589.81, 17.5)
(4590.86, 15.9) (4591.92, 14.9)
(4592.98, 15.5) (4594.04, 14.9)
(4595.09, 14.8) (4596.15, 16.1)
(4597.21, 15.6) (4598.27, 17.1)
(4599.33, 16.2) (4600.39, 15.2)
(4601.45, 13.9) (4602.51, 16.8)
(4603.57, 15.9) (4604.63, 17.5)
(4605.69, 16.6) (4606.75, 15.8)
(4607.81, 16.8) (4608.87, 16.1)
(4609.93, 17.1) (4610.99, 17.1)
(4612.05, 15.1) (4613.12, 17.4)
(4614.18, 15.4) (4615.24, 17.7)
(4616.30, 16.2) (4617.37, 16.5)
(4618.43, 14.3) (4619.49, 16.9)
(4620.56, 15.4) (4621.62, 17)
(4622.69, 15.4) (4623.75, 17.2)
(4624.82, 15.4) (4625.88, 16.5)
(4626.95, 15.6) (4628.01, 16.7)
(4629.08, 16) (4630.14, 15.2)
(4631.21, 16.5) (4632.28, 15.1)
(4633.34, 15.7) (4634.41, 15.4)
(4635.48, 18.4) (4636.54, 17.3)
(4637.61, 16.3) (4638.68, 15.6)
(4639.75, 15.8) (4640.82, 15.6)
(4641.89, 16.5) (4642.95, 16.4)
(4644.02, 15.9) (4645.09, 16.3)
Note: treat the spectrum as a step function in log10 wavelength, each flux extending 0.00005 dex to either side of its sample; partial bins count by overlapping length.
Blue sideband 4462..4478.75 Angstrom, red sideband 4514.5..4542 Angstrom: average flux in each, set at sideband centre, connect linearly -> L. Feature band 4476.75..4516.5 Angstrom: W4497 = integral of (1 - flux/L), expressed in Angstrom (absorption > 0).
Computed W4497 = -1.8 Angstrom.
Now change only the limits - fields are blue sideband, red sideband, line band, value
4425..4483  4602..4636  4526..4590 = 0.4 Angstrom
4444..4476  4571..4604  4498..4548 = -1.3 Angstrom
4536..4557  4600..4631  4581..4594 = 0.1 Angstrom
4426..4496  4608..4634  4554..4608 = -0.7 Angstrom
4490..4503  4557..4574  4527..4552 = 1.6 Angstrom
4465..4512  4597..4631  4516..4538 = 1.5 Angstrom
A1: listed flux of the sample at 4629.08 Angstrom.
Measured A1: 16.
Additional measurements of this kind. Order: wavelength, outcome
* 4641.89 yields 16.5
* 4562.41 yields 16.9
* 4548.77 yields 14.5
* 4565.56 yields 15.8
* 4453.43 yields 14.4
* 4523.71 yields 14.7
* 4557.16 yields 16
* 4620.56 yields 15.4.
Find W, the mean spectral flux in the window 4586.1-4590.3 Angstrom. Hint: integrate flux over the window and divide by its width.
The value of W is 16.4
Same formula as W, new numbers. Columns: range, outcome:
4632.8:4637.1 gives 16.7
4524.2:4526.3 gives 15.6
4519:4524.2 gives 15.9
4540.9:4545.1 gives 15.7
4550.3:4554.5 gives 15.2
